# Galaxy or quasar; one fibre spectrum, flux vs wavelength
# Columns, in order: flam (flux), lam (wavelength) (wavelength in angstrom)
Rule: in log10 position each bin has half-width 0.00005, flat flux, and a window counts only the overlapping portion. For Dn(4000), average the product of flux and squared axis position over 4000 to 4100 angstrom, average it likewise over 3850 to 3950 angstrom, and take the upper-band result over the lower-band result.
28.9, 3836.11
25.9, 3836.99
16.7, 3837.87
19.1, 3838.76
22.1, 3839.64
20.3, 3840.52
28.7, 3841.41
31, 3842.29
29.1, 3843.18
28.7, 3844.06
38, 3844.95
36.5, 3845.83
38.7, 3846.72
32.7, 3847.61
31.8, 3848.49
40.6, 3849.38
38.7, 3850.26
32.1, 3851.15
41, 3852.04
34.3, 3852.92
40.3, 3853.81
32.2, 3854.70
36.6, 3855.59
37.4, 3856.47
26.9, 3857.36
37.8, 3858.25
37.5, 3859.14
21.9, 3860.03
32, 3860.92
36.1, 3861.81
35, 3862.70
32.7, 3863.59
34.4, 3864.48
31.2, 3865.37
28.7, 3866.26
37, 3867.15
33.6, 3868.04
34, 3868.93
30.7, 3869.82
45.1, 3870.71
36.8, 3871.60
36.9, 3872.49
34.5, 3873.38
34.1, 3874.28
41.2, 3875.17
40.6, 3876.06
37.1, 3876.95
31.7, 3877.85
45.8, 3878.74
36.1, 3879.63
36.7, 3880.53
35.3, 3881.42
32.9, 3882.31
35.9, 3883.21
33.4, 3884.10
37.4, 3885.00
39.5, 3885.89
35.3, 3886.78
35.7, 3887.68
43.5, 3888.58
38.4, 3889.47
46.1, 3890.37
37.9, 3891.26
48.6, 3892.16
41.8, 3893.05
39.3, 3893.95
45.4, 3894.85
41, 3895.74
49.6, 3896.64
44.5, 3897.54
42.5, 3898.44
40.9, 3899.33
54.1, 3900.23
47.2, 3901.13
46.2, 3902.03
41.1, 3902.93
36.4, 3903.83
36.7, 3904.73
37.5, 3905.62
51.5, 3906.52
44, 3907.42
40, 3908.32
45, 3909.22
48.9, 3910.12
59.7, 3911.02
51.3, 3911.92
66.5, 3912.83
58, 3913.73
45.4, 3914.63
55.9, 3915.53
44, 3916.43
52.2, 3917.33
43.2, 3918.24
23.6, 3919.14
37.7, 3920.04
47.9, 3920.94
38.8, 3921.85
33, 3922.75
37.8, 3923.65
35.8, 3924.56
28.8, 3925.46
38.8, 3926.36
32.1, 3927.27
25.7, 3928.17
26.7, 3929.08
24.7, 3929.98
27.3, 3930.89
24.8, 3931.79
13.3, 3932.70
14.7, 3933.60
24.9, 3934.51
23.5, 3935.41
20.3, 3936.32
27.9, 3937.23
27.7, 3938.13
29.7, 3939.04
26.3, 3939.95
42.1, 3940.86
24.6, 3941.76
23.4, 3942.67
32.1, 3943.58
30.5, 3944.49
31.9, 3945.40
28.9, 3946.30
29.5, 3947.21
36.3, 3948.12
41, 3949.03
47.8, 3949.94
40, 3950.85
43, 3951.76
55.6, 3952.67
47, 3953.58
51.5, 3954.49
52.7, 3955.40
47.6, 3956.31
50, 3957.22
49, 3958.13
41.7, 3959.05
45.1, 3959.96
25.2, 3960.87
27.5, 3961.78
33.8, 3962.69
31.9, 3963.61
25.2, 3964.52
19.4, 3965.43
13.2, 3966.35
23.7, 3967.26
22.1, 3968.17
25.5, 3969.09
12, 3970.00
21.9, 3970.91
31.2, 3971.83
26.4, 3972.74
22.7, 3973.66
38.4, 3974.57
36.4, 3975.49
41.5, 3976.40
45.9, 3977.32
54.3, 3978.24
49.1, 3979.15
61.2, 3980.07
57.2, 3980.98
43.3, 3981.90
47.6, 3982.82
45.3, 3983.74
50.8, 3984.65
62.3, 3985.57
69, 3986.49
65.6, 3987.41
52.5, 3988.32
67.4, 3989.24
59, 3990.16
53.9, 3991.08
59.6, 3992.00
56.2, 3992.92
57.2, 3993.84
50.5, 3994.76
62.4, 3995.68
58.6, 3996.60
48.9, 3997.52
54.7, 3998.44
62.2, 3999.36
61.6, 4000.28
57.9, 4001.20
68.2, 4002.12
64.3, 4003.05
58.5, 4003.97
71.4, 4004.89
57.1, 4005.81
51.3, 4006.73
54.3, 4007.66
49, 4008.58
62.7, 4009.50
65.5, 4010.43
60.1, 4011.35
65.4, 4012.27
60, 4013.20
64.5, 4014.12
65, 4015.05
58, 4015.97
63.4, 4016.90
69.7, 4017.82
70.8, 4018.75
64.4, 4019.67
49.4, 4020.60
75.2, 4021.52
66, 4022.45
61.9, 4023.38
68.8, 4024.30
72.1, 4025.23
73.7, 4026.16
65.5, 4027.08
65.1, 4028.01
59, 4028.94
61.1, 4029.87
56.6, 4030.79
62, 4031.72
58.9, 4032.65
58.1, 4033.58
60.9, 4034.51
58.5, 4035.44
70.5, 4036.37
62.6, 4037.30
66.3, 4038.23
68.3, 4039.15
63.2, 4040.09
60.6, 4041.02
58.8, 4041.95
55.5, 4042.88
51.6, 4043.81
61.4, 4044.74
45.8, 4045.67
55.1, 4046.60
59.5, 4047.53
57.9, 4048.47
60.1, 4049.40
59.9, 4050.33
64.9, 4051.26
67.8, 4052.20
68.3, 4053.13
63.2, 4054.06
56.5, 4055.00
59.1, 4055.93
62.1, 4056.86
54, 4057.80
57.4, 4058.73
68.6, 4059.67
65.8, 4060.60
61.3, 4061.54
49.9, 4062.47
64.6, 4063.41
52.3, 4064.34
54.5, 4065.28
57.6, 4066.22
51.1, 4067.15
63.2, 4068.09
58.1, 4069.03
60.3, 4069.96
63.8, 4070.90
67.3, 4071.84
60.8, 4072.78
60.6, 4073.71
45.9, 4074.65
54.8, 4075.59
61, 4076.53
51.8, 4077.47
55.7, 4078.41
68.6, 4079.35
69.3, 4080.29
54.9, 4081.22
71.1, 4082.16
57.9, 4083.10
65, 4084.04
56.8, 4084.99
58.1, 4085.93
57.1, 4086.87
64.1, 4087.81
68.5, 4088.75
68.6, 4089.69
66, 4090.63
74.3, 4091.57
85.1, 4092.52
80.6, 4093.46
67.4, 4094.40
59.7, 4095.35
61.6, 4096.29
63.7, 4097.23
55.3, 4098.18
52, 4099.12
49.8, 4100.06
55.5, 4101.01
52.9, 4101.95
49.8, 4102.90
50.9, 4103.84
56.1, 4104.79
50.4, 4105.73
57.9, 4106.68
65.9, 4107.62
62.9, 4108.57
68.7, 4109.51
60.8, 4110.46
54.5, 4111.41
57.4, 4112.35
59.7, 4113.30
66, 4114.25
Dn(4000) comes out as 1.8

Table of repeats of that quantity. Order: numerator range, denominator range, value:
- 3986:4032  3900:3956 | 1.69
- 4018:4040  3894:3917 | 1.46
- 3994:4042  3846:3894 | 1.84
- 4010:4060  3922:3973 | 2.05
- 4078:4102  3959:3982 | 2.01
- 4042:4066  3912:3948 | 1.88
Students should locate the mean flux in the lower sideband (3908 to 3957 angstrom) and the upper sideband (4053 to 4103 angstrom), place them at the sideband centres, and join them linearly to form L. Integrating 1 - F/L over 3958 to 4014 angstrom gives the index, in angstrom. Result -1.8 angstrom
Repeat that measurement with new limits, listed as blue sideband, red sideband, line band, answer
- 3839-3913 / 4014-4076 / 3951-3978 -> 8.11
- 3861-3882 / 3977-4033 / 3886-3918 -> -3.11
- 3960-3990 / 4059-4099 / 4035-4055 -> -2.34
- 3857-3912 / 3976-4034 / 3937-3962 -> 6.18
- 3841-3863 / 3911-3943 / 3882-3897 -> -2.48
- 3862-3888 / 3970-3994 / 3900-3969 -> 9.00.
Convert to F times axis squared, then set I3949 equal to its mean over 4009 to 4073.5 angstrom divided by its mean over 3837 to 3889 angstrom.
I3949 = 2.0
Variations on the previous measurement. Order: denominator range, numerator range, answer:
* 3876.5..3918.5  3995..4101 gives 1.53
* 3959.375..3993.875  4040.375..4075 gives 1.48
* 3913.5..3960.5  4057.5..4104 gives 1.80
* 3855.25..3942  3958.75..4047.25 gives 1.51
